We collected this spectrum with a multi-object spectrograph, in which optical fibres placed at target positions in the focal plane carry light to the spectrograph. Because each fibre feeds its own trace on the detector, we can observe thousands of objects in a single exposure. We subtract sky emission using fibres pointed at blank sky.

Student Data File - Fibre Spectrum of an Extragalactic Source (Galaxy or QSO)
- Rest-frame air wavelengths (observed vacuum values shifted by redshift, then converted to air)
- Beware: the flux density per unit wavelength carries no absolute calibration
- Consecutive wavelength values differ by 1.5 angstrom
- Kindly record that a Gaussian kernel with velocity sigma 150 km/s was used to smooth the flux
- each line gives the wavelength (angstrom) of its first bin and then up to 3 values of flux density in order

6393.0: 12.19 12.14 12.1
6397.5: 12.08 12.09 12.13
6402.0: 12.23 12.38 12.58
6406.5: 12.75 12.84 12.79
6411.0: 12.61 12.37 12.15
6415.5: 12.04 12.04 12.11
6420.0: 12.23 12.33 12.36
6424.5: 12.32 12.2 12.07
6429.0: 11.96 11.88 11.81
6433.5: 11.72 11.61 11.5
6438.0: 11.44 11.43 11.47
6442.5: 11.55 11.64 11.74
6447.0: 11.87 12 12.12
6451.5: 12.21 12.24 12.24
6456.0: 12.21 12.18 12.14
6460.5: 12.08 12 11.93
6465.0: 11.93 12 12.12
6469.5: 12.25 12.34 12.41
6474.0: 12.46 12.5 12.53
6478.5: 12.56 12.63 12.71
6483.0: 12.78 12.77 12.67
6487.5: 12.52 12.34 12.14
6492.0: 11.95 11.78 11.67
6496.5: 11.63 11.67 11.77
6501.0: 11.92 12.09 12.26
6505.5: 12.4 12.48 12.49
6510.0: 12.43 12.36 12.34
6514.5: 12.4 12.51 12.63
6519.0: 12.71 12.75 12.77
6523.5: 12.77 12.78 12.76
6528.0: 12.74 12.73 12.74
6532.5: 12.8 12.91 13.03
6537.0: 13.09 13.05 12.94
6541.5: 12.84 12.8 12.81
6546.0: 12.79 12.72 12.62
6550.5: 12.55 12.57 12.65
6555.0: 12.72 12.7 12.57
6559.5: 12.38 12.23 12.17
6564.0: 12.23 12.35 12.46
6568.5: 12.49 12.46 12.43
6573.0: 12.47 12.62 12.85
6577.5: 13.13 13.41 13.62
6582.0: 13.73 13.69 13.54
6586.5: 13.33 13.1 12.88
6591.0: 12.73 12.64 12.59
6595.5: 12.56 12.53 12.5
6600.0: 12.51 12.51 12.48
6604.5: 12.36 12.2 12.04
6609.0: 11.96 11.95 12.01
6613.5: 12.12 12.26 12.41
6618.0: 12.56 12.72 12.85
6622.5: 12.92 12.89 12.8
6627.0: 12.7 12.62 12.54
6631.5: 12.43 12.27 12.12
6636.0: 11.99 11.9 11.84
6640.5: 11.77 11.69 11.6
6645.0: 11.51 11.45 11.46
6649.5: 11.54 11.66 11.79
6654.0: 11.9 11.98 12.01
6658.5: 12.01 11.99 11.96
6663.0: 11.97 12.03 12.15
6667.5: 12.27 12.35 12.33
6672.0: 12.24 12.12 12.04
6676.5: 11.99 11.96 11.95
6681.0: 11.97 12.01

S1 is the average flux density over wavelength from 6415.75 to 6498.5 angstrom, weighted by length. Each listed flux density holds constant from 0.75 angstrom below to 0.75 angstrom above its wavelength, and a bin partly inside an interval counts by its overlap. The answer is 12.1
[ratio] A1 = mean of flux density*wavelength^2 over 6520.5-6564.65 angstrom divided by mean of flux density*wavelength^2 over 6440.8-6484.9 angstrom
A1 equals 1.1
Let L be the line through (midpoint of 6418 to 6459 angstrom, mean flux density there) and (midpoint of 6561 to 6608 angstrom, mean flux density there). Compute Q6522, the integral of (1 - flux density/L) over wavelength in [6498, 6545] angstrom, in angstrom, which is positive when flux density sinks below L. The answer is -0.8 angstrom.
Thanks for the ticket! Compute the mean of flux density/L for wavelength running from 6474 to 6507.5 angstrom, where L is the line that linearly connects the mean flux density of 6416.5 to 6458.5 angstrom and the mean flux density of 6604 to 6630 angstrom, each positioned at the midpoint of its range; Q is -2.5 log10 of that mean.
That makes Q -0.02 mag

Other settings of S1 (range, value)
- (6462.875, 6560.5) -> 12.5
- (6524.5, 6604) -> 12.8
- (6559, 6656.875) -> 12.4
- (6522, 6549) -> 12.8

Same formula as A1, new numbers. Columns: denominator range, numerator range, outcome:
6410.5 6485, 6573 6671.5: 1.08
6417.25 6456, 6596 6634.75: 1.10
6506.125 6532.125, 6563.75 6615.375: 1.03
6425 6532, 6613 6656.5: 1.04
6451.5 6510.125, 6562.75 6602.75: 1.08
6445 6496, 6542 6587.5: 1.07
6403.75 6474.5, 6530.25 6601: 1.10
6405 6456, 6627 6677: 1.06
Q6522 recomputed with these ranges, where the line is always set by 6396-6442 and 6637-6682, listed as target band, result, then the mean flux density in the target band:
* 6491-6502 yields 0.2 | 11.8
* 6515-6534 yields -1.1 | 12.7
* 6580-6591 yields -1.3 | 13.4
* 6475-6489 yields -0.6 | 12.6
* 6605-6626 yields -0.8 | 12.4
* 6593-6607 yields -0.6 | 12.5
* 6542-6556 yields -0.8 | 12.7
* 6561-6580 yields -1.0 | 12.6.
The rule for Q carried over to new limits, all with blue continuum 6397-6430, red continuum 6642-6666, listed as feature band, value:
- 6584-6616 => -0.054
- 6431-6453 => 0.045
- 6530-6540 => -0.077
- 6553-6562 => -0.047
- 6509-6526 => -0.044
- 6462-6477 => -0.003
